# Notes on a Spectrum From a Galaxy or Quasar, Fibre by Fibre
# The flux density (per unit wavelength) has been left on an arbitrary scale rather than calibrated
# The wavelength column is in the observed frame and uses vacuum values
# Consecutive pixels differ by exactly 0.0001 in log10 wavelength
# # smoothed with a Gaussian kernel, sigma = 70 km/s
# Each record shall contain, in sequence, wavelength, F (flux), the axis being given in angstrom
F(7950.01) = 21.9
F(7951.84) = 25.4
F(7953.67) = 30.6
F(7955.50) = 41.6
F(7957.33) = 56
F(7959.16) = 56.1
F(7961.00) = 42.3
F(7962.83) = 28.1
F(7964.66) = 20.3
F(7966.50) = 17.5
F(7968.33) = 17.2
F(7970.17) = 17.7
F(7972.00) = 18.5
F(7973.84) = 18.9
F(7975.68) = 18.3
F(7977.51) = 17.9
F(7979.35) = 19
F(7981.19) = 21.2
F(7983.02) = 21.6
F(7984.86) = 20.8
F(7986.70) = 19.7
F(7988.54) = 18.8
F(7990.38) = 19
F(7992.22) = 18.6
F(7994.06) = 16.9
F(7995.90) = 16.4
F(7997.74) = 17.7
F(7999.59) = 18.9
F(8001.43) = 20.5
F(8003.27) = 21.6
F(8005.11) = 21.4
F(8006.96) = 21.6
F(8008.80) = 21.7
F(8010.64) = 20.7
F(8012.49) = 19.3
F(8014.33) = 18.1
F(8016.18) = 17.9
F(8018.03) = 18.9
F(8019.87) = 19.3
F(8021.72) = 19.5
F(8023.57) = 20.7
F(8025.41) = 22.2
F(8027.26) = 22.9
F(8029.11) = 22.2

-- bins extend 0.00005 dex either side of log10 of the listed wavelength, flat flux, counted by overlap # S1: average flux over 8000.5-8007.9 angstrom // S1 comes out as 21.3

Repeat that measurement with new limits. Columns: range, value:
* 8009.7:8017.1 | 19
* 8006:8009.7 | 21.6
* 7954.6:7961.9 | 49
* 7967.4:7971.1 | 17.5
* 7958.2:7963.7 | 42.4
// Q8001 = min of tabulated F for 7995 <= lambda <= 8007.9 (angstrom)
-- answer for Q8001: 16.4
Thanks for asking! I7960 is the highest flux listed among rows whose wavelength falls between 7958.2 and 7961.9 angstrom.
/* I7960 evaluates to 56.1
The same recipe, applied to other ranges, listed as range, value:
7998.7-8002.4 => 20.5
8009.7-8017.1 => 20.7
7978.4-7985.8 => 21.6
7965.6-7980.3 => 19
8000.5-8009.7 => 21.7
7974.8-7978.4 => 18.3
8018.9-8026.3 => 22.2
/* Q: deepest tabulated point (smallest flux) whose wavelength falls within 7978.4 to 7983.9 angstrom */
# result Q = 19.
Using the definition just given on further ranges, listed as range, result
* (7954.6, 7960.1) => 41.6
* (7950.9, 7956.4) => 25.4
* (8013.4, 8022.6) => 17.9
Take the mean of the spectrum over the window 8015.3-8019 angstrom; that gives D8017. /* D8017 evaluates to 18.4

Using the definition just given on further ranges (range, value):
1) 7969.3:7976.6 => 18.4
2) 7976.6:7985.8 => 20.1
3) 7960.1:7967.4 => 27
